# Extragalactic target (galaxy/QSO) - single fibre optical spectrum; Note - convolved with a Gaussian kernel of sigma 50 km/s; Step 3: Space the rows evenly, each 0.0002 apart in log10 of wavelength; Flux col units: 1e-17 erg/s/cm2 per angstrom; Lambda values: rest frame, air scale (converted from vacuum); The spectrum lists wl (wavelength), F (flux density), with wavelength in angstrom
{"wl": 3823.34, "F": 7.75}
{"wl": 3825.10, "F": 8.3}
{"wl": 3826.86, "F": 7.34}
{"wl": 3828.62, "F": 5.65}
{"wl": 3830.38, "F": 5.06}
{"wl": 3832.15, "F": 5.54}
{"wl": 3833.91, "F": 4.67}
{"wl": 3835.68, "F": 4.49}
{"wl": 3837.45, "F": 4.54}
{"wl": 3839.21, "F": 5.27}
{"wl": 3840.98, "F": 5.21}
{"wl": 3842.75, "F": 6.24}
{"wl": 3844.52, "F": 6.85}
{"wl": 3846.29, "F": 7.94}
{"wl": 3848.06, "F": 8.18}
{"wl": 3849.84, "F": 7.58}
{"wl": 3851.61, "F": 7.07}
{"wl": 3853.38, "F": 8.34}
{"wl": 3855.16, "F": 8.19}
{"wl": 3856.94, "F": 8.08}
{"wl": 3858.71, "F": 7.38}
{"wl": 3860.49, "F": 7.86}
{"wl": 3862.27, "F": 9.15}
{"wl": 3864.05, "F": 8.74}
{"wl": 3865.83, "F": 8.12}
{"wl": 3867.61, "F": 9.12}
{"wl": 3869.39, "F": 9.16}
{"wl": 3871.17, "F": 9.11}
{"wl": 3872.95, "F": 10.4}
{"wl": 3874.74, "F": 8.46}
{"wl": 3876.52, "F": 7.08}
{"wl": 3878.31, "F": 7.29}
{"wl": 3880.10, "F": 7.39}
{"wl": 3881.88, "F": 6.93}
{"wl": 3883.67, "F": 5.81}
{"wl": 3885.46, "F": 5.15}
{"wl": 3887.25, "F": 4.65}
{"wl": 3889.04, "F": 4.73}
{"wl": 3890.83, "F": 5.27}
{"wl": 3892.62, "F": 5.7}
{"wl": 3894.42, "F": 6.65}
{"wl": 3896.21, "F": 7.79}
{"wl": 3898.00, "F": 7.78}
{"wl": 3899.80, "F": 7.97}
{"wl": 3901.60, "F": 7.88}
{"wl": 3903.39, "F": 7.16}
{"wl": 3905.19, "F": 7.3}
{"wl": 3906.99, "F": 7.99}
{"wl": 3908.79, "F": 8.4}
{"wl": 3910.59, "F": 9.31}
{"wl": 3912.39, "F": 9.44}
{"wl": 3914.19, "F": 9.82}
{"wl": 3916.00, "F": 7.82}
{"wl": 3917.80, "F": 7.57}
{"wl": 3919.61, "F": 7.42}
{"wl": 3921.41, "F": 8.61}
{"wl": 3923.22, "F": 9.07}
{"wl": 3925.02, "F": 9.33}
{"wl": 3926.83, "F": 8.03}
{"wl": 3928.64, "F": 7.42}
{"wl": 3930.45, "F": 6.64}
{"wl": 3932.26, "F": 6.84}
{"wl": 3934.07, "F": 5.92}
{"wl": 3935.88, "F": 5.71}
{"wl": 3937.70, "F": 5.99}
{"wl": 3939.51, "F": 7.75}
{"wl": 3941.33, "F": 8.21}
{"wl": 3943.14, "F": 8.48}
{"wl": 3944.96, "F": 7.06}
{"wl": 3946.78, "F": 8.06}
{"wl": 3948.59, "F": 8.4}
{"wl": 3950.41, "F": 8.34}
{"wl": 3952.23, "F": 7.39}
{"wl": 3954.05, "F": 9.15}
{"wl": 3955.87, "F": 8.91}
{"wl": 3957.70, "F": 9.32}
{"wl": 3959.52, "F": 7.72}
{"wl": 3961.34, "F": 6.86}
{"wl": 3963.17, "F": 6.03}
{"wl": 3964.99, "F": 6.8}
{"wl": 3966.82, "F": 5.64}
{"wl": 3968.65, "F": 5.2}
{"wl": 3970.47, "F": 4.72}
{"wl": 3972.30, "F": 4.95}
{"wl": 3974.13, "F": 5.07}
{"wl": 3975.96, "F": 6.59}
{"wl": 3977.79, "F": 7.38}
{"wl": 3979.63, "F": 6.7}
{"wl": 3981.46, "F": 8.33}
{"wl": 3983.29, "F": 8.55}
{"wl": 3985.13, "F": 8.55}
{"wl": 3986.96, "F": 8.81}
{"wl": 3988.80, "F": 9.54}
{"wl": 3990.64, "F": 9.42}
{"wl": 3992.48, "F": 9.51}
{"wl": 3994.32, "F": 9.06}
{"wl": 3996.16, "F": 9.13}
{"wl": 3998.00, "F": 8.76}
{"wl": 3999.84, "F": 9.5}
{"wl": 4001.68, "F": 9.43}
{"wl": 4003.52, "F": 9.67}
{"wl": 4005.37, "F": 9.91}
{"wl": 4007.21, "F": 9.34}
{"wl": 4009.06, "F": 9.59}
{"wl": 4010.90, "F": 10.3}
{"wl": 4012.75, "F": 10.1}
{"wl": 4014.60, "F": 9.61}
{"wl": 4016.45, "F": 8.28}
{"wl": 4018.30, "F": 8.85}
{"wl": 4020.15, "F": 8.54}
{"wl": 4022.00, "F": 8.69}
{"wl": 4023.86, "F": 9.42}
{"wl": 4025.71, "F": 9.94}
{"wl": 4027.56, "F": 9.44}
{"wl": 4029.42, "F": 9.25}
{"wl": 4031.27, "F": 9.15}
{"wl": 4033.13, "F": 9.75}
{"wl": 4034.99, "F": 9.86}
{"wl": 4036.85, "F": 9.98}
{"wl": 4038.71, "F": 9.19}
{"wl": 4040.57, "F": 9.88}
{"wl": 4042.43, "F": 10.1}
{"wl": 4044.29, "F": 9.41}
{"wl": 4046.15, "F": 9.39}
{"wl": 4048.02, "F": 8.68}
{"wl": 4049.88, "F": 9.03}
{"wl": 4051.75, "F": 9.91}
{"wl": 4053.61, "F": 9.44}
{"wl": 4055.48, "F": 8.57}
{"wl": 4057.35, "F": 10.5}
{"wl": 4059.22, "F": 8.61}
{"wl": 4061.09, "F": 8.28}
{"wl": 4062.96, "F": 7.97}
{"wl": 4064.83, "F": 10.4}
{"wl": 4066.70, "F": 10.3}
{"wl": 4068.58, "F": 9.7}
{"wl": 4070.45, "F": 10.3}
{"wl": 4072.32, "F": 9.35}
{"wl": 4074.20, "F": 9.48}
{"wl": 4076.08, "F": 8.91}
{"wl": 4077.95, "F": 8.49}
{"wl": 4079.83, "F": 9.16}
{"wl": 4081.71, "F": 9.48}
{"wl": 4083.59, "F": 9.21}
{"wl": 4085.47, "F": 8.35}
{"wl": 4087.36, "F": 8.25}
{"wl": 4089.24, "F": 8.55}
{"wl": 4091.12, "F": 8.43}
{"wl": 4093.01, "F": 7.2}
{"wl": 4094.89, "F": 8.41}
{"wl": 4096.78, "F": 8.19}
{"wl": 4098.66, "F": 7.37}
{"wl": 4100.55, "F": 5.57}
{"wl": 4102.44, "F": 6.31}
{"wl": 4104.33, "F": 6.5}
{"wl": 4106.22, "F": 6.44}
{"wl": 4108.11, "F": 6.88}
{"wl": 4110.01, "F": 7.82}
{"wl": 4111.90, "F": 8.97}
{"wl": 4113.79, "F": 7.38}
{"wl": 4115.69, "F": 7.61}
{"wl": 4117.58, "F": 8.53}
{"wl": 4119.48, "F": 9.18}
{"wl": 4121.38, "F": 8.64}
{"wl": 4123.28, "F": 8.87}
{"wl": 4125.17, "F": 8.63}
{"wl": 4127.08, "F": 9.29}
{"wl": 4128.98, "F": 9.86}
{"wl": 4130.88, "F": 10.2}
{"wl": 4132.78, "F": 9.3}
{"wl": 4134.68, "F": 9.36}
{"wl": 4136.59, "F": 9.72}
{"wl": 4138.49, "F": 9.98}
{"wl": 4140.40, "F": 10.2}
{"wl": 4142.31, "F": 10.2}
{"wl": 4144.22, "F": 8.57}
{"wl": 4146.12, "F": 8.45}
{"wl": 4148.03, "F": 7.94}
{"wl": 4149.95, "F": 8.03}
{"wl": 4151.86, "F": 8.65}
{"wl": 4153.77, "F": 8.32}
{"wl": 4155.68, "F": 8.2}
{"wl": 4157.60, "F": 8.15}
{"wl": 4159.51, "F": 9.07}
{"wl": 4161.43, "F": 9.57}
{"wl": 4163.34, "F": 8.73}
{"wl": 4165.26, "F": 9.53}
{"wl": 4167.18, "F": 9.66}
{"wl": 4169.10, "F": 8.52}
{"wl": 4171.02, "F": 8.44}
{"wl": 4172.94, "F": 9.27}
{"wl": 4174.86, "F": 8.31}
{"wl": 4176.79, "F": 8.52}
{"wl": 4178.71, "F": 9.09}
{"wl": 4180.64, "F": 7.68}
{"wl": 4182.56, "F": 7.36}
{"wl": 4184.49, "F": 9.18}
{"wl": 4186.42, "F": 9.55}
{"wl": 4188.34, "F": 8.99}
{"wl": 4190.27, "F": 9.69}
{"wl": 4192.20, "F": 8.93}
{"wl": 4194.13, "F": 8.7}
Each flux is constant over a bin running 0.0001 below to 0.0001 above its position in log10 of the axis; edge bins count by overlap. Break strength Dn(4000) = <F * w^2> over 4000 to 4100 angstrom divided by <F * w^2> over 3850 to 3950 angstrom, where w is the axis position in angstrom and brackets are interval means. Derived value 1.29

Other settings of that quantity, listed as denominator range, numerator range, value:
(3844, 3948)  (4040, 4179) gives 1.28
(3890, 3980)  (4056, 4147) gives 1.28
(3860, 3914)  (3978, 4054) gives 1.30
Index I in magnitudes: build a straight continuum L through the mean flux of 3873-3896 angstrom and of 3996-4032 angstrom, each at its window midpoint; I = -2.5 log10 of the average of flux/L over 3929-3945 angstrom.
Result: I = 0.10 mag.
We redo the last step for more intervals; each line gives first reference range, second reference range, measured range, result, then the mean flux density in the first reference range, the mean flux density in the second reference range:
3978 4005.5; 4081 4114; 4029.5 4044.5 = -0.15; 8.92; 7.73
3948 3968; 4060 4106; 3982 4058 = -0.16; 7.64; 8.47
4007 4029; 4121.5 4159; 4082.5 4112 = 0.20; 9.34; 9.04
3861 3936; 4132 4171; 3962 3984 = 0.26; 7.64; 8.99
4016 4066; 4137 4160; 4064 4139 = 0.05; 9.29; 8.83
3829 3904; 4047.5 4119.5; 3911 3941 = -0.04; 7.04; 8.49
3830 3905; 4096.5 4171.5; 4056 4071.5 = -0.17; 7.06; 8.53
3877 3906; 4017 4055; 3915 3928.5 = -0.15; 6.6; 9.37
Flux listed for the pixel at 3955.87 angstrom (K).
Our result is 8.91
